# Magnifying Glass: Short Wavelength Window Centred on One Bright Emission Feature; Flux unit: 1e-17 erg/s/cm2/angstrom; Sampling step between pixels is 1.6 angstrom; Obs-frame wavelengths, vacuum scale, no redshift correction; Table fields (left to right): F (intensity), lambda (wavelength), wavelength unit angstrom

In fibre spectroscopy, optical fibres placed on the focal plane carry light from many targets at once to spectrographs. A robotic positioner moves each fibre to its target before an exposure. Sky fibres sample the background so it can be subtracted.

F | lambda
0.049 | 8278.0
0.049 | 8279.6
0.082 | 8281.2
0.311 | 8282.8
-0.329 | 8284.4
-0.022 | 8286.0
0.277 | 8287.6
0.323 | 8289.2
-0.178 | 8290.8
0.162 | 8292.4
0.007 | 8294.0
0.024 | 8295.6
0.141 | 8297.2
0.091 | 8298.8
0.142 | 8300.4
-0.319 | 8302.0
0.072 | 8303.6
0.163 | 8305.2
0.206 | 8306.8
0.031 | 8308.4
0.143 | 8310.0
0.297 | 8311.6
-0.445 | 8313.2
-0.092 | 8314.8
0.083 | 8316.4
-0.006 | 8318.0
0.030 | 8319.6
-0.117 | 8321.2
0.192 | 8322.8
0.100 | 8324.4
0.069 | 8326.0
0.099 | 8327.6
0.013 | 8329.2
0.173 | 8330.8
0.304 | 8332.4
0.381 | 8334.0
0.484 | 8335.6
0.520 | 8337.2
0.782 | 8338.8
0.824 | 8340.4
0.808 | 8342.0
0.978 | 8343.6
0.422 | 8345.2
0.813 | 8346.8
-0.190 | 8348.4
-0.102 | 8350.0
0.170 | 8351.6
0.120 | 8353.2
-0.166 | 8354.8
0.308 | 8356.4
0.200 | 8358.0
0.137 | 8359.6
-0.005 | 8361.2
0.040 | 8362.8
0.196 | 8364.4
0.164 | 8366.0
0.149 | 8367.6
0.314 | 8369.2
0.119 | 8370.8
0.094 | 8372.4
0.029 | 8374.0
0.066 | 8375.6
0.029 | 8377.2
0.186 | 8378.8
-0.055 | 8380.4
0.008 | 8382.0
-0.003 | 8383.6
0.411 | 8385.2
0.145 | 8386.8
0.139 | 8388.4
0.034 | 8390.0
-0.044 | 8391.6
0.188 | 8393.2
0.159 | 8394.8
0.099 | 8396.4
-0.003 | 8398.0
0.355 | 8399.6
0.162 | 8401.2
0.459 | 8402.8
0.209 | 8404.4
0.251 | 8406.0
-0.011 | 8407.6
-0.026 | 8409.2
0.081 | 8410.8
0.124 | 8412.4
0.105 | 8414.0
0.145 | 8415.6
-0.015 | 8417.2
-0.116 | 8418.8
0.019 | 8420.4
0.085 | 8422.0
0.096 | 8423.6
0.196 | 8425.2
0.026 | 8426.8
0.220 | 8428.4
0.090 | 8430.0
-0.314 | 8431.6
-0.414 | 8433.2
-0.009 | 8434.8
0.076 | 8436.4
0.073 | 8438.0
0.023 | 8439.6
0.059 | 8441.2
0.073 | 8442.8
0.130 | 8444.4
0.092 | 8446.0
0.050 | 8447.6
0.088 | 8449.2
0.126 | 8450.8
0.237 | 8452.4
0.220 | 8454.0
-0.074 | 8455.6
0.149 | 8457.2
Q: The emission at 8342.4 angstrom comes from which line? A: [O II] 3727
